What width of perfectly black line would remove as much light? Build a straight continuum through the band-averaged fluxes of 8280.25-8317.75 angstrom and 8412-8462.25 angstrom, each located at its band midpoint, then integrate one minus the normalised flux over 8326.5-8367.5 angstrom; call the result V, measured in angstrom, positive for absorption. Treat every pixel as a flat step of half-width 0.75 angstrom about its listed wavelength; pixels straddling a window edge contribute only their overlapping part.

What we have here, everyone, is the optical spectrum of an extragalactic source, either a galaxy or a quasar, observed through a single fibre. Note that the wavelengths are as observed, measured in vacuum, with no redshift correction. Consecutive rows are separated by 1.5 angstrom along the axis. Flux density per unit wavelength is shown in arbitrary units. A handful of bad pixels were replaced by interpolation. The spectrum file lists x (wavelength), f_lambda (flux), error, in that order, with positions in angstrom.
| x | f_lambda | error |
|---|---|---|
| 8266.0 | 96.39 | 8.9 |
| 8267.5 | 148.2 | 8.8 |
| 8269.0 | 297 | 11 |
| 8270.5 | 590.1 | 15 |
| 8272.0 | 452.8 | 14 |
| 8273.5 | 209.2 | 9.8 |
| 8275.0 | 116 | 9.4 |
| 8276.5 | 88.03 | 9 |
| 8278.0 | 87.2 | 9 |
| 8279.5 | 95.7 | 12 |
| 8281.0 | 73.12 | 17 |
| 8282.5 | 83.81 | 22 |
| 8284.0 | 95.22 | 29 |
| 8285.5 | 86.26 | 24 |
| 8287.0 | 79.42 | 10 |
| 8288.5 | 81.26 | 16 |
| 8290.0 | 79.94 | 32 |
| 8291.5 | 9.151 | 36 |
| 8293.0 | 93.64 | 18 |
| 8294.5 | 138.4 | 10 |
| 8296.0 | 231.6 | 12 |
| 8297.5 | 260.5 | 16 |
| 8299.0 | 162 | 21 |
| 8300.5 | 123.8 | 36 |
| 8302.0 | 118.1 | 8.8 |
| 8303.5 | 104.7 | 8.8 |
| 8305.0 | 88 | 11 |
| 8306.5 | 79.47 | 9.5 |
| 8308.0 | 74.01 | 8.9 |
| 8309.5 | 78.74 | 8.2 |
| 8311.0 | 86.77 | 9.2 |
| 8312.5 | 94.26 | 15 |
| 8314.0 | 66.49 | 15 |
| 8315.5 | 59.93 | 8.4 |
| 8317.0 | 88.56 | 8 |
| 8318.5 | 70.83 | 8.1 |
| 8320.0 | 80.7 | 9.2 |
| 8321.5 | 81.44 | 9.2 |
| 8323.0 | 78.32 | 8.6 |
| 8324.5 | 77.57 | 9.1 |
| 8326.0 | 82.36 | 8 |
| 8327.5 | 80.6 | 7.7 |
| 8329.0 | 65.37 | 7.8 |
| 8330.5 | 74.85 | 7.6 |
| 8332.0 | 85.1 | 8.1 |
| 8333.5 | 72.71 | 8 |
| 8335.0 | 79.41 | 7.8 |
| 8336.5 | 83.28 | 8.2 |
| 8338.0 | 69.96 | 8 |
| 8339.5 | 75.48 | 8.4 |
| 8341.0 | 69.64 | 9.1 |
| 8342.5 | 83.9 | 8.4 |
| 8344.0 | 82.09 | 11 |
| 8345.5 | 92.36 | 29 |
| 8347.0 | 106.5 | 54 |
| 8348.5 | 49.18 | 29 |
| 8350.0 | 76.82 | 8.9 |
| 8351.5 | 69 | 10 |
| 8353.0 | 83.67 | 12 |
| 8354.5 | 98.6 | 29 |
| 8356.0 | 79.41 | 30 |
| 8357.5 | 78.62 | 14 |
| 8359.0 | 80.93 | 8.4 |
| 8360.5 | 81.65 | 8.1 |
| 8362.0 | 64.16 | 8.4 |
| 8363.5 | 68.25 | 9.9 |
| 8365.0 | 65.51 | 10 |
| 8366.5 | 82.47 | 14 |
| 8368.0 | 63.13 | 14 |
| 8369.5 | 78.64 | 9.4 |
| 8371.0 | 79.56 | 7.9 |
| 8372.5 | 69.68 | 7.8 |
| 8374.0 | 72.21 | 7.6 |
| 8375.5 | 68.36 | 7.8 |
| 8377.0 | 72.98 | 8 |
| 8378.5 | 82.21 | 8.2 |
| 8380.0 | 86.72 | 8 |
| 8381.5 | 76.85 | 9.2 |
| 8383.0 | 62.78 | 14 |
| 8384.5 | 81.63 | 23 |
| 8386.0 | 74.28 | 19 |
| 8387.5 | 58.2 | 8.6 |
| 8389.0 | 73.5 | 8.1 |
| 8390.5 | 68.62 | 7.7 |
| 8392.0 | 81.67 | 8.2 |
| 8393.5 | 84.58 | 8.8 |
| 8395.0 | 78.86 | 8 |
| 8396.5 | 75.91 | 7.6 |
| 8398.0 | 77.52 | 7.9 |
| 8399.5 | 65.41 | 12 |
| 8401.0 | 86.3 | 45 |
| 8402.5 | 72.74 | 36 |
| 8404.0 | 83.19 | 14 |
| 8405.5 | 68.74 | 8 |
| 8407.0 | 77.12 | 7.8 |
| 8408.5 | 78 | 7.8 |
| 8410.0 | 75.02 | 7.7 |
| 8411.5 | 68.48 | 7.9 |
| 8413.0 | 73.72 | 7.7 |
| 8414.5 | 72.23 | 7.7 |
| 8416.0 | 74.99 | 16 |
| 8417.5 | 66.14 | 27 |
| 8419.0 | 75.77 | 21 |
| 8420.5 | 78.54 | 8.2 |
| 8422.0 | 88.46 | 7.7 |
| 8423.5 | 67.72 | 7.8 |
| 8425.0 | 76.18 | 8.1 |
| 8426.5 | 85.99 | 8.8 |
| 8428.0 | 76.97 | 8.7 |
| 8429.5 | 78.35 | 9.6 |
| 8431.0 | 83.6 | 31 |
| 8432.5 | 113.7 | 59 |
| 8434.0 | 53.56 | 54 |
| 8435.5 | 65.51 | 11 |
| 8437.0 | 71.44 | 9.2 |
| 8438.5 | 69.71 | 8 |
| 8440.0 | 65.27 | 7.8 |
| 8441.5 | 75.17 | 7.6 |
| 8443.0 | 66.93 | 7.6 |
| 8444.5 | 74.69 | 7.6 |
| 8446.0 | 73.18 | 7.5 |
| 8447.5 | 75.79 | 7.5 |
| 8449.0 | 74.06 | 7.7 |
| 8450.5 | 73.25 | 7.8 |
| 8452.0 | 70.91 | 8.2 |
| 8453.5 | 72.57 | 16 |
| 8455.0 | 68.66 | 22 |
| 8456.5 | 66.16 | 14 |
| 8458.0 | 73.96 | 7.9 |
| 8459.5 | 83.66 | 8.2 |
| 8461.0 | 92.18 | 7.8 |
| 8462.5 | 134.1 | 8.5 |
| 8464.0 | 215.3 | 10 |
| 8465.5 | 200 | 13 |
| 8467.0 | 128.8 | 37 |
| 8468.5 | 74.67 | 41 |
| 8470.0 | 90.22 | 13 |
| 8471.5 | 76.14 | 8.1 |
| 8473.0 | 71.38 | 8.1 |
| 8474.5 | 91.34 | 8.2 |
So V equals 6.6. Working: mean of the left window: 101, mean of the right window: 75.7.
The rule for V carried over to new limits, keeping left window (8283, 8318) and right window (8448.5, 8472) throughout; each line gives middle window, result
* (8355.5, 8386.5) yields 8.25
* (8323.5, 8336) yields 3.07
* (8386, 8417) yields 8.14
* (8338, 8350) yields 2.73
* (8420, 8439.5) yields 4.50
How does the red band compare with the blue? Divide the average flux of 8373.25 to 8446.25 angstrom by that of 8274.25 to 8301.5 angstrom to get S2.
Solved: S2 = 0.68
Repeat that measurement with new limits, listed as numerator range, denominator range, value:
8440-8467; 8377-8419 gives 1.25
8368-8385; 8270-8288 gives 0.46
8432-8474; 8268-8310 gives 0.60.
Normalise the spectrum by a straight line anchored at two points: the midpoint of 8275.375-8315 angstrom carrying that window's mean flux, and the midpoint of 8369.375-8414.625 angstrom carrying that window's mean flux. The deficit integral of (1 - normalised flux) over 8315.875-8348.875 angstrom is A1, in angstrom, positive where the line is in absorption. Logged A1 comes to 4.6 angstrom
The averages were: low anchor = 102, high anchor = 75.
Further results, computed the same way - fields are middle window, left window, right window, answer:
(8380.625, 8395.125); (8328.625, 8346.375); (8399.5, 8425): 0.4 angstrom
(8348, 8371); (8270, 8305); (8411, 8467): 8.2 angstrom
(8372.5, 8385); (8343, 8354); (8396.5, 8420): 0.4 angstrom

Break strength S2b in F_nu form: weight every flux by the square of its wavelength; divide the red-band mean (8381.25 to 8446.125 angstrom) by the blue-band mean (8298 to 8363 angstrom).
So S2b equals 0.91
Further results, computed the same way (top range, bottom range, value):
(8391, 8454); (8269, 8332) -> 0.65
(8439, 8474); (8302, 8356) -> 1.17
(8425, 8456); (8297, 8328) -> 0.80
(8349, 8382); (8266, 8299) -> 0.48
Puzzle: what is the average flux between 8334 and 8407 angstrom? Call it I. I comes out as 76.4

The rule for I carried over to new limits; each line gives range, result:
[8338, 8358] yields 80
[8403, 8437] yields 76.3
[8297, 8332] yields 93.3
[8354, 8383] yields 75.8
